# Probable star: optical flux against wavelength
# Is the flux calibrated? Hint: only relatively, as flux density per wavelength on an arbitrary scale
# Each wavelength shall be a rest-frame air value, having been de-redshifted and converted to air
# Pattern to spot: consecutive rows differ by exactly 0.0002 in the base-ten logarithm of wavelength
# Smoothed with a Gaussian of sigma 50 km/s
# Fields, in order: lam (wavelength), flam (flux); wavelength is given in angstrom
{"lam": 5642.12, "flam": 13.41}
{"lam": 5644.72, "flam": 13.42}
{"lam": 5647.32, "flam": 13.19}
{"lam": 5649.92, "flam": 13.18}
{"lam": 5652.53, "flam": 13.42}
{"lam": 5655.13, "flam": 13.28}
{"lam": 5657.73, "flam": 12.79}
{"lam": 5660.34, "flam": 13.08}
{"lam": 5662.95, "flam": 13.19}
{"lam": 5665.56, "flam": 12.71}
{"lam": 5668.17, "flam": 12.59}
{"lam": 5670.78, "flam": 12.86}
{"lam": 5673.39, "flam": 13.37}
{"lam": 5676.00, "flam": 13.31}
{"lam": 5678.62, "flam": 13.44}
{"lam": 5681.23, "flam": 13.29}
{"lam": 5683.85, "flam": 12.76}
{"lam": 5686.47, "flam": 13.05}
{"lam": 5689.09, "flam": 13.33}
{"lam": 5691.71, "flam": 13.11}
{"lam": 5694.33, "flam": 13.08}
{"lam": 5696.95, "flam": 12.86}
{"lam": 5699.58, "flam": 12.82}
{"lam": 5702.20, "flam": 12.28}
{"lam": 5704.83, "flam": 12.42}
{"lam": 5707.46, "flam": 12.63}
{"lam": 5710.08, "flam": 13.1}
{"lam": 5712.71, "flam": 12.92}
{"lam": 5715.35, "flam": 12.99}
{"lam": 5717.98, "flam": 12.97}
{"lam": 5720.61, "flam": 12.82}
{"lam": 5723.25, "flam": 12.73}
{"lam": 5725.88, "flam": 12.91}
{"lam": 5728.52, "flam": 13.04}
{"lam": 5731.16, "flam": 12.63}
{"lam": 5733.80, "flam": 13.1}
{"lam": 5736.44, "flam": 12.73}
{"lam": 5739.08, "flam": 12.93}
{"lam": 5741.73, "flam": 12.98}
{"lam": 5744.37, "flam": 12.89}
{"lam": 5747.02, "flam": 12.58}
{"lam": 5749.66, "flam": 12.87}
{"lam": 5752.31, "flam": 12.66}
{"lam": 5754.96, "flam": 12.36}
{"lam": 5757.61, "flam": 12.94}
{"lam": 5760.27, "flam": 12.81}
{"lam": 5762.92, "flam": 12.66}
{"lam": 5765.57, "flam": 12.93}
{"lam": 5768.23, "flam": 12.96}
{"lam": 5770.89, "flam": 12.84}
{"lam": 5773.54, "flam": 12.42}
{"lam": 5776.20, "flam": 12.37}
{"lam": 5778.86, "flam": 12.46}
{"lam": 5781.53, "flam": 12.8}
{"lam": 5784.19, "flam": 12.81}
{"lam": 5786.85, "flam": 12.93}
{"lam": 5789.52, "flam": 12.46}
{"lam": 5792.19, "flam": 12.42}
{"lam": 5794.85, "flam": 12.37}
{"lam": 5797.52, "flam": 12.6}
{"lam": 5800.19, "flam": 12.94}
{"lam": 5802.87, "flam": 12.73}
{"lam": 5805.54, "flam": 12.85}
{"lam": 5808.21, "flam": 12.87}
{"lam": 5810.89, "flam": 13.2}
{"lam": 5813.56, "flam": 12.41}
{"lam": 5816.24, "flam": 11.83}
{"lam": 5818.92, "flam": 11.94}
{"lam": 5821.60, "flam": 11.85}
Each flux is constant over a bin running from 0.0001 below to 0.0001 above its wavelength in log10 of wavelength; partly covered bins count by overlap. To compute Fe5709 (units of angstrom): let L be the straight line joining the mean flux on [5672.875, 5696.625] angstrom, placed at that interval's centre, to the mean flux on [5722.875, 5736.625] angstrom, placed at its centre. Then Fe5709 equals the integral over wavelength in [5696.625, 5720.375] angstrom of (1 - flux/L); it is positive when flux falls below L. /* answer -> 0.4 angstrom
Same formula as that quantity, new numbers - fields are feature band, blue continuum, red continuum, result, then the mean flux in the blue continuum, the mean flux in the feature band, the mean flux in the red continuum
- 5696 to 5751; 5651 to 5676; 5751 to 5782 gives 0.1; 13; 12.8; 12.7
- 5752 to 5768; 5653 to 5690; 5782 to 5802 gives 0.0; 13.1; 12.7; 12.7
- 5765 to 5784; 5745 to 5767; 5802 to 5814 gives 0.1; 12.7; 12.7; 12.9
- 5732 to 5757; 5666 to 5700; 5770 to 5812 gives 0.1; 13.1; 12.8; 12.7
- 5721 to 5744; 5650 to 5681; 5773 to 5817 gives 0.0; 13.1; 12.9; 12.6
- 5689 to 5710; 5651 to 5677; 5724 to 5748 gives 0.3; 13.1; 12.8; 12.9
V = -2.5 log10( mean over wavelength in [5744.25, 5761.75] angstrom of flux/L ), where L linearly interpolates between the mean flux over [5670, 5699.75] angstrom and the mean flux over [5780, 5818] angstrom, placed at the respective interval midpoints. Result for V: 0.01 mag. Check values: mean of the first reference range 13.1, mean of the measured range 12.7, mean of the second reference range 12.6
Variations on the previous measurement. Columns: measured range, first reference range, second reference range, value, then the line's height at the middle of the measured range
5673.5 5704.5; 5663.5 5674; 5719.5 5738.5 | -0.01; 12.9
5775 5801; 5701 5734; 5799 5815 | 0.02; 12.8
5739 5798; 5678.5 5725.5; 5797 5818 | 0.01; 12.8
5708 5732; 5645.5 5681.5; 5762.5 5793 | 0.00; 12.9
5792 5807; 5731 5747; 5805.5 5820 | -0.01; 12.6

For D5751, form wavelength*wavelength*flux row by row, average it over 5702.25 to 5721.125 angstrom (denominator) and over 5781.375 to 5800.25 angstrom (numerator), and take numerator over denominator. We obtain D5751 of 1.0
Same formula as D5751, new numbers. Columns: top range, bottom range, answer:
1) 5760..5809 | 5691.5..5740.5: 1.01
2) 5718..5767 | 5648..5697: 1.00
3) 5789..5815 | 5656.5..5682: 1.02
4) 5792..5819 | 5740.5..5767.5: 1.00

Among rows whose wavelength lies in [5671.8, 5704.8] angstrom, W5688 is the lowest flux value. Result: 12.28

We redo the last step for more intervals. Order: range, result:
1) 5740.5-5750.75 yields 12.58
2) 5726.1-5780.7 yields 12.36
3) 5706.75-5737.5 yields 12.63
